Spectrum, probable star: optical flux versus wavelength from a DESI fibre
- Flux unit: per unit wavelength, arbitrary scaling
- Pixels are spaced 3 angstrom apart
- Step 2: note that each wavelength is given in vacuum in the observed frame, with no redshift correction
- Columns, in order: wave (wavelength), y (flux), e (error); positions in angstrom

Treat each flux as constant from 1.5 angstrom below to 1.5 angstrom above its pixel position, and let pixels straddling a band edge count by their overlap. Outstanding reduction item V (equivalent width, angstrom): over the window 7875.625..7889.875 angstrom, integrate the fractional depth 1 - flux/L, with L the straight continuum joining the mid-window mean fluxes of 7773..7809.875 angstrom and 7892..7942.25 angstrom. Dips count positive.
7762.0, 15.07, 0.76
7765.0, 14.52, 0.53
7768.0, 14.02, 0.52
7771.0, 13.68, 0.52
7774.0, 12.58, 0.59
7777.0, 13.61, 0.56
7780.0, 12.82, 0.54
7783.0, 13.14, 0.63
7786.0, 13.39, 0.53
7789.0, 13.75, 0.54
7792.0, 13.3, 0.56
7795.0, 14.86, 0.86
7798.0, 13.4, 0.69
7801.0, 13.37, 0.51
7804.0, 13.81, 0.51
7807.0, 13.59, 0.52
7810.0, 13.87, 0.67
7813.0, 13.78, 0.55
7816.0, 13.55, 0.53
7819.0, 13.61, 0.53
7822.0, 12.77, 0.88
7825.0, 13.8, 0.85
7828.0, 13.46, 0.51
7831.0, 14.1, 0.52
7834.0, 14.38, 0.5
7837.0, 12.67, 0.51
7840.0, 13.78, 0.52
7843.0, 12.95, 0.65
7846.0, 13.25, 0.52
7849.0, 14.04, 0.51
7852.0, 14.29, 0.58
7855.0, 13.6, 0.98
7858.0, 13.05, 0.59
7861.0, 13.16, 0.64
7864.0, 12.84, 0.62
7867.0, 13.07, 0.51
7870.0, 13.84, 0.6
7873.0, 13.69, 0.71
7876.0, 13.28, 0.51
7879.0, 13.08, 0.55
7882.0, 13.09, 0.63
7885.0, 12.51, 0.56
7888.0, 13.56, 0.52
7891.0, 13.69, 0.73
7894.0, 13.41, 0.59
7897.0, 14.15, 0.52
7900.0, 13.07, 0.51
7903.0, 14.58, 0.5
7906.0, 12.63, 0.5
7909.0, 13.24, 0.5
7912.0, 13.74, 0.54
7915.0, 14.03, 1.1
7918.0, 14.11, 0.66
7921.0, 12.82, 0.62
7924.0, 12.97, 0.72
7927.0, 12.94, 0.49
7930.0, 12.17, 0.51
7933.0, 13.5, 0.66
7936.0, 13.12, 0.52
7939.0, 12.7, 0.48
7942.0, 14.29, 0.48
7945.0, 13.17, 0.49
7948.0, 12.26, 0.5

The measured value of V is 0.3 angstrom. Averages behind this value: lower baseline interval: 13.5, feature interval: 13.1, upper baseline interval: 13.4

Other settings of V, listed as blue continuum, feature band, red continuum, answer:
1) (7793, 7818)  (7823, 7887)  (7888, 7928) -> 1.0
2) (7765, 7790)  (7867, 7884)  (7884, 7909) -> 0.1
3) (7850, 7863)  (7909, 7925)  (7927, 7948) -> -0.4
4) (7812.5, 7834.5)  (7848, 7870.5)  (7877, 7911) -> 0.1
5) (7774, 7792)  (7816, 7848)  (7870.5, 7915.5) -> -0.3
